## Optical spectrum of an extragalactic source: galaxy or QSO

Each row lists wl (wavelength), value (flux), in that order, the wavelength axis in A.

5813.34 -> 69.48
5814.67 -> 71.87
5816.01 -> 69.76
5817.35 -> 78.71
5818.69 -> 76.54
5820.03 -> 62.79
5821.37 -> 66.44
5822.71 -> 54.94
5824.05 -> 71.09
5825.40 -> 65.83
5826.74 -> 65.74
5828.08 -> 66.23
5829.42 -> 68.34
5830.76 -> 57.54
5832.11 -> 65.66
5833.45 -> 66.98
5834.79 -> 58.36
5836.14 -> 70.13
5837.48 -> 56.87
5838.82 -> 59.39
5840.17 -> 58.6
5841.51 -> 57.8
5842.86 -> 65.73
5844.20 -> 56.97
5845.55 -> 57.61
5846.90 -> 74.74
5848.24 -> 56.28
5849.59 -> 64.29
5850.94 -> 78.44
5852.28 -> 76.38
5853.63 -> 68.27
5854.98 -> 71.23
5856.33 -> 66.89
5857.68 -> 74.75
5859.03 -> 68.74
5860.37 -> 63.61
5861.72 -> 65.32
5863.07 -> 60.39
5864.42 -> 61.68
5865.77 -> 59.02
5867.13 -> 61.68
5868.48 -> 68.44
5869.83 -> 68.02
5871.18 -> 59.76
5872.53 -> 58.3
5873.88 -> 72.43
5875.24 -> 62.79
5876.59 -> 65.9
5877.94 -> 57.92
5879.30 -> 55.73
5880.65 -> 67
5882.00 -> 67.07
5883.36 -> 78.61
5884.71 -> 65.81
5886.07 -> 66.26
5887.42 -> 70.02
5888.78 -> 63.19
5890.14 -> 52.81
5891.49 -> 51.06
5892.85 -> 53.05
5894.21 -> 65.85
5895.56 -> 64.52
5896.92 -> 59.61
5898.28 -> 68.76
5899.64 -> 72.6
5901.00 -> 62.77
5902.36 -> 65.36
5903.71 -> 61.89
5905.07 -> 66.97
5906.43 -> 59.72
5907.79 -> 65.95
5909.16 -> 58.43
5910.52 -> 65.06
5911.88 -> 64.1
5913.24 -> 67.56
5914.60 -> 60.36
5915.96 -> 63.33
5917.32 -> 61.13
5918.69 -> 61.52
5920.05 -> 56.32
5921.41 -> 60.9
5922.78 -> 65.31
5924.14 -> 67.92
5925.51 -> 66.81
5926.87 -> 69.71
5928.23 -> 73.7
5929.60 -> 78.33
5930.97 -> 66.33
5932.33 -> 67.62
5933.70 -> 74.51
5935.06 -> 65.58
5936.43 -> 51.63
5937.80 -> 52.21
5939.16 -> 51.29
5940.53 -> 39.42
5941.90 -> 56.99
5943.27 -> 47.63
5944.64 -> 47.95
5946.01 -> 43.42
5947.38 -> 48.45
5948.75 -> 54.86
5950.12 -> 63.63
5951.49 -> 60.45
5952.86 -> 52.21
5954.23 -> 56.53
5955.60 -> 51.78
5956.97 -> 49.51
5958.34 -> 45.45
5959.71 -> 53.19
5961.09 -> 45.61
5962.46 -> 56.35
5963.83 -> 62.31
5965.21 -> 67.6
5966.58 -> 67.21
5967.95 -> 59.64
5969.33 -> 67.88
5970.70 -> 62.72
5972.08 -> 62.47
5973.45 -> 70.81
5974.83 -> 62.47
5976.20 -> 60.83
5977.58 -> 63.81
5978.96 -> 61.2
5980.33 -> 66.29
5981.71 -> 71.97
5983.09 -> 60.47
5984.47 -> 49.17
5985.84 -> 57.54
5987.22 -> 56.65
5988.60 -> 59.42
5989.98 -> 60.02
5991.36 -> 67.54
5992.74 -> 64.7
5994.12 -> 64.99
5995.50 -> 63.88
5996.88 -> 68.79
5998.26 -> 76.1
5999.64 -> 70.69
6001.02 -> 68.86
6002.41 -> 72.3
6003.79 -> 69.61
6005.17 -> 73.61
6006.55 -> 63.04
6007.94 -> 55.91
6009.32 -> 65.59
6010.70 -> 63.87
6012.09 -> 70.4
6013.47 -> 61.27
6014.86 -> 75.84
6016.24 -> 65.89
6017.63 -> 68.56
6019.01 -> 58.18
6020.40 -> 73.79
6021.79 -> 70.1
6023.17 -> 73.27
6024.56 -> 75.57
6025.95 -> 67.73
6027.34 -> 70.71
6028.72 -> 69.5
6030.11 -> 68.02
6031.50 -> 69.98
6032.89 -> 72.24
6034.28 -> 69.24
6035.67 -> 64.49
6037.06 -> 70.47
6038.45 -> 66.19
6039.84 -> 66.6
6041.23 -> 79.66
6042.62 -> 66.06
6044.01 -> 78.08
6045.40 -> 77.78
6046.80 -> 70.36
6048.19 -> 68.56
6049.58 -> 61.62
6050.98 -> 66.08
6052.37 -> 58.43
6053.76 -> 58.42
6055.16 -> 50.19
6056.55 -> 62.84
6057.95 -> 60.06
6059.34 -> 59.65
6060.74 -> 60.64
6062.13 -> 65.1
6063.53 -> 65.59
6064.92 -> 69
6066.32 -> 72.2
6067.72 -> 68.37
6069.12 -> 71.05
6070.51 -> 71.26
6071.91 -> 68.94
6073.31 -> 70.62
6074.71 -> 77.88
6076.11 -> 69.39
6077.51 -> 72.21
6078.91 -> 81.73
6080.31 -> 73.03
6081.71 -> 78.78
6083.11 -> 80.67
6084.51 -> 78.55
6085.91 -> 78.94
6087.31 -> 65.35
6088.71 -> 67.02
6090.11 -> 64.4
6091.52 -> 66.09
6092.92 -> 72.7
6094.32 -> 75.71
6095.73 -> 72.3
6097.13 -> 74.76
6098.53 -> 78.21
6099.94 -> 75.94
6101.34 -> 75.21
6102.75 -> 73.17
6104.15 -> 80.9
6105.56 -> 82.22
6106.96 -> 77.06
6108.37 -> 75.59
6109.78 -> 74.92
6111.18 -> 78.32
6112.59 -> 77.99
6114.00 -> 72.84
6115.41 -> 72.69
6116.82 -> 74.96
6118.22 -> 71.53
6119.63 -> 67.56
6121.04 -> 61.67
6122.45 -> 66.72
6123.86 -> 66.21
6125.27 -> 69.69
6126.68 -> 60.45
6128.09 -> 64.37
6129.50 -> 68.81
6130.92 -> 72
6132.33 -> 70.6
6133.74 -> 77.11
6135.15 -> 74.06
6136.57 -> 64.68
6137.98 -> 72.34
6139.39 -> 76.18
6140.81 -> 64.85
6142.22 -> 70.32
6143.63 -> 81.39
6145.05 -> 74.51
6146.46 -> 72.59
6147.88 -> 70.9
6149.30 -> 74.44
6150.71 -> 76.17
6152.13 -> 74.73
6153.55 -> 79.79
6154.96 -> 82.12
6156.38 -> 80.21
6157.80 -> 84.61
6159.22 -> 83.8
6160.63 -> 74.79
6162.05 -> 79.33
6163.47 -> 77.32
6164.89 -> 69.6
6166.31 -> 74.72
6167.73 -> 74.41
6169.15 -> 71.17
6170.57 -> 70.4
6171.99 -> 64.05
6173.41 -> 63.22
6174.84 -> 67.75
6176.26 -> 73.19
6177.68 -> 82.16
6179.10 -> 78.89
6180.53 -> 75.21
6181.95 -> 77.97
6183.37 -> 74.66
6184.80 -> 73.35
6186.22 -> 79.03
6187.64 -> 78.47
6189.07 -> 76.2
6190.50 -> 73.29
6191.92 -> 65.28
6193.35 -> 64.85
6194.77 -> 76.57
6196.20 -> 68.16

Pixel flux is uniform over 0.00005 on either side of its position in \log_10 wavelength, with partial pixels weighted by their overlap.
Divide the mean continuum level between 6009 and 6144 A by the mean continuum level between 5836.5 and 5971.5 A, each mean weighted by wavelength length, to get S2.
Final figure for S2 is 1.1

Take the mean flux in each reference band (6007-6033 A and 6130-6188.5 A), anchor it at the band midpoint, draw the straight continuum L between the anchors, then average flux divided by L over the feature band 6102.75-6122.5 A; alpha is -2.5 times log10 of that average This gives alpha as -0.03 mag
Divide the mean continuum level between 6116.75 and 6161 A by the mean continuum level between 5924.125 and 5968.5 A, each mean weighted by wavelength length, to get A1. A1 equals 1.25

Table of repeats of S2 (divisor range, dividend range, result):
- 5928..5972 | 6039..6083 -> 1.19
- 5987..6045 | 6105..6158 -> 1.07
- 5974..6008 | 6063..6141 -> 1.12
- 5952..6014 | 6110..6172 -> 1.17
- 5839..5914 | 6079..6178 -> 1.14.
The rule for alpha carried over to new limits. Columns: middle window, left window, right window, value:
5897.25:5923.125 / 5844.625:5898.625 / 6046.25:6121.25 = 0.04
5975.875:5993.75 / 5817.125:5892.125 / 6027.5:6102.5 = 0.11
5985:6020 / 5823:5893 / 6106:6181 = 0.05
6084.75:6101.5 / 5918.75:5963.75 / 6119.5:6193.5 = -0.06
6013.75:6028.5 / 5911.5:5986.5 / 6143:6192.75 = -0.08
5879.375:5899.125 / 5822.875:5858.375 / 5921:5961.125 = -0.04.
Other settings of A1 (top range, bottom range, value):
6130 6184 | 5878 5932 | 1.16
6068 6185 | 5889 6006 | 1.19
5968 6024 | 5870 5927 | 1.03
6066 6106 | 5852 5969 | 1.19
